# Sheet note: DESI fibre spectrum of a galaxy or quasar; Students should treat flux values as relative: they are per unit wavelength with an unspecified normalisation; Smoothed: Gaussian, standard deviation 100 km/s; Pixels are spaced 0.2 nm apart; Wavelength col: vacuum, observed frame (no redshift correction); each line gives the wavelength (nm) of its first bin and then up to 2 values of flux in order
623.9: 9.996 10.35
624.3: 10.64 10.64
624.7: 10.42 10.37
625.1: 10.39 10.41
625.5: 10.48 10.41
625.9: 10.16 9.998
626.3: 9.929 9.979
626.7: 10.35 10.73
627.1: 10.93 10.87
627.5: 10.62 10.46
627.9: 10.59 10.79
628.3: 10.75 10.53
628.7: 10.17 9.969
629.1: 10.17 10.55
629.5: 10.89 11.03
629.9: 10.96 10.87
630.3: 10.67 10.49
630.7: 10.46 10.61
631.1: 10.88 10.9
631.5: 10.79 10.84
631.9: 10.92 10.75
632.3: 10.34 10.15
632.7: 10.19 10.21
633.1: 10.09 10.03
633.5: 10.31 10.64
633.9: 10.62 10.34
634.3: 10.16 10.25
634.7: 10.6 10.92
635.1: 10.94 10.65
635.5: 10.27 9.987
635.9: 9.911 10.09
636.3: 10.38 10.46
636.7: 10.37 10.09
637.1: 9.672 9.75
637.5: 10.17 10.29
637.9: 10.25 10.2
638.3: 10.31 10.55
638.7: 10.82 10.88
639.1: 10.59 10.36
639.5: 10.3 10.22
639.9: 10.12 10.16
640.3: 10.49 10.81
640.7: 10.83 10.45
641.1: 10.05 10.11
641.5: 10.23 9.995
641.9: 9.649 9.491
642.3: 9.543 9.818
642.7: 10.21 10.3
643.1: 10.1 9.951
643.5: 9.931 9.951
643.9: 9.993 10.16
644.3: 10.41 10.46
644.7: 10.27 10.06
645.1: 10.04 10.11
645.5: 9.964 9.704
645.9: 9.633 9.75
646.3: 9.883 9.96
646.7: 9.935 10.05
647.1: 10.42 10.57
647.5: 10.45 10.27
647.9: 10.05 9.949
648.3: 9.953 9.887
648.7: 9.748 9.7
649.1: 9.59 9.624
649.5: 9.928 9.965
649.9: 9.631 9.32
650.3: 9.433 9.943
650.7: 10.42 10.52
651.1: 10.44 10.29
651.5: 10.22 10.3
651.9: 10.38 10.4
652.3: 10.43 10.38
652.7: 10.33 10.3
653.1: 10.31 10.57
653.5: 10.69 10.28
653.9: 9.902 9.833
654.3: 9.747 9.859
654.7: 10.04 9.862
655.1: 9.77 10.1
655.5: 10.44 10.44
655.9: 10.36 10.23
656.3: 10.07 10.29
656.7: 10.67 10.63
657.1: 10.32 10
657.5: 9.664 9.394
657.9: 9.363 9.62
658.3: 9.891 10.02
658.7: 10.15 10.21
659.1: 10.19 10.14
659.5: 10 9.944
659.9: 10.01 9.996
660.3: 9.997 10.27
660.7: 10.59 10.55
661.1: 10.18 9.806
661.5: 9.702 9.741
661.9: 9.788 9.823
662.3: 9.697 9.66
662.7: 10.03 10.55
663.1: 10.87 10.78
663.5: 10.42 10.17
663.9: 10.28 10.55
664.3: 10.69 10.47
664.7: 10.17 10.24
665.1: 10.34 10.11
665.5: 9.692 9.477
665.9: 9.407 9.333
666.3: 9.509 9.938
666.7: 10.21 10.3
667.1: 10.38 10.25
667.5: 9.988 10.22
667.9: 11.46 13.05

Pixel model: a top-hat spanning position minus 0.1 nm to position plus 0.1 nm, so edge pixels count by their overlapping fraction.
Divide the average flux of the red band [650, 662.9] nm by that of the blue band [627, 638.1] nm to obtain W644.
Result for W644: 1.0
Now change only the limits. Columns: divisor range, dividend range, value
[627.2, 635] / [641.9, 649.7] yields 0.95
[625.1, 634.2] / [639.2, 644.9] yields 0.97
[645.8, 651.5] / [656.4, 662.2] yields 1.01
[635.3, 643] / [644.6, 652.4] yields 0.98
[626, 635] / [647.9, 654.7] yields 0.96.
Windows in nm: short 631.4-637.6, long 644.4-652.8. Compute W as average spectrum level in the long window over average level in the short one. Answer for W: 1.0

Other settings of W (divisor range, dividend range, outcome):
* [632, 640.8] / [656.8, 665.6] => 0.98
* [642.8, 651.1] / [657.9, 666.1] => 1.01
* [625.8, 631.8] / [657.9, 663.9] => 0.95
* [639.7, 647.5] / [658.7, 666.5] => 1.00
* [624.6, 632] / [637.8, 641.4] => 0.99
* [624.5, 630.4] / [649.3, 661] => 0.96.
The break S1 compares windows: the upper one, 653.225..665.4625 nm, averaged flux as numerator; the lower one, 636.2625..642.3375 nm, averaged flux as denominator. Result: 0.99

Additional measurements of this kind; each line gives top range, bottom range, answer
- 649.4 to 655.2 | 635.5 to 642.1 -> 0.99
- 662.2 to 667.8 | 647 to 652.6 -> 1.01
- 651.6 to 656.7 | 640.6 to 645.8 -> 1.02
